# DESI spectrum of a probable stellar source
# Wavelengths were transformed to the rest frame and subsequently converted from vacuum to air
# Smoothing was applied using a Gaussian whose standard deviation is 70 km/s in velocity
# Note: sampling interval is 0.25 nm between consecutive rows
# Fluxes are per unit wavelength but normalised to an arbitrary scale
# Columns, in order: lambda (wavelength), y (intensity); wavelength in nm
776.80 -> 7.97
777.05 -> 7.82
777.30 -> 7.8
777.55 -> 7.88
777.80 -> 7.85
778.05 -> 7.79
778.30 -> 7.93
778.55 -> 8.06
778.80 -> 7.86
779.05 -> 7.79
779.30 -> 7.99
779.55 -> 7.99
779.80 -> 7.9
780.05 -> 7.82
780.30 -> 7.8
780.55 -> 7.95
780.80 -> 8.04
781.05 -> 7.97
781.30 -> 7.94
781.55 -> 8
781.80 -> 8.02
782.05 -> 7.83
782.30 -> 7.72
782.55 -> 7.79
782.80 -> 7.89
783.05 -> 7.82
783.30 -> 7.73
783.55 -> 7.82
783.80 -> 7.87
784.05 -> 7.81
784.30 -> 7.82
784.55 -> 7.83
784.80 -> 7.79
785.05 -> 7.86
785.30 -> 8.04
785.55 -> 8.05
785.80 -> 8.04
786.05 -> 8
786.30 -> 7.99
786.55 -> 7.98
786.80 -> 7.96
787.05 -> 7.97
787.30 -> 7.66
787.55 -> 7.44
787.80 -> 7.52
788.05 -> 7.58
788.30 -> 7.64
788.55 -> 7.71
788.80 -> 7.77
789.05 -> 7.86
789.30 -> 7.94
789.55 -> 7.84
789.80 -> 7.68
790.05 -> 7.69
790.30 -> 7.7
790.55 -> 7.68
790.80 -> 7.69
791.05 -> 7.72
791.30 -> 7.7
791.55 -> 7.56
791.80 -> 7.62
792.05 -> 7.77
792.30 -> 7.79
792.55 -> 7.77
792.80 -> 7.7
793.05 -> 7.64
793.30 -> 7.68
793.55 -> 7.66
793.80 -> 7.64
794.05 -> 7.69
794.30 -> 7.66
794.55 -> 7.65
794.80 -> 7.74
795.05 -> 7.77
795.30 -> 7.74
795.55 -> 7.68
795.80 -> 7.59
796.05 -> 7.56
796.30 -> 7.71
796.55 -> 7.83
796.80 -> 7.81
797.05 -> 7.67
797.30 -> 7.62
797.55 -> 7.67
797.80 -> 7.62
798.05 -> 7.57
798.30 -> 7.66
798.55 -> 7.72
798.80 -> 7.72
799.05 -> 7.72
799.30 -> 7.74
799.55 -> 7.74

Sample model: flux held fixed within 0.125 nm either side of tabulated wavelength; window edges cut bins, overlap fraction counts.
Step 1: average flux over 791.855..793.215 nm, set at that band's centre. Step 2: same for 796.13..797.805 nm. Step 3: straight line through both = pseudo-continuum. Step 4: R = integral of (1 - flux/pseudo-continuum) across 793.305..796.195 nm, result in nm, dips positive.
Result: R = 0.02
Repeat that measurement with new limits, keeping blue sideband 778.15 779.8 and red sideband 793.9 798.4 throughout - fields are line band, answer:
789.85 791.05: 0.01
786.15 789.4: 0.01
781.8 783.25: 0.01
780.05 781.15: 0.00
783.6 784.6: 0.00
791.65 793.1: 0.00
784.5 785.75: -0.01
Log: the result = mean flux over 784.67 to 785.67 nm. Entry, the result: 7.93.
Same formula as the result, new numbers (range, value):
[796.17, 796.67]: 7.77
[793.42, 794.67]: 7.66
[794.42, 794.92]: 7.69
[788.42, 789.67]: 7.82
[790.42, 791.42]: 7.7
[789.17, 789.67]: 7.89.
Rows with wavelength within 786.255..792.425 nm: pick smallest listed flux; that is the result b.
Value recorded 7.44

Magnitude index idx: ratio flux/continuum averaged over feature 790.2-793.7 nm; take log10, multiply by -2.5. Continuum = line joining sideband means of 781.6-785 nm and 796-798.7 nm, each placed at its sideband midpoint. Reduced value 0.01 mag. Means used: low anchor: 7.83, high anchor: 7.68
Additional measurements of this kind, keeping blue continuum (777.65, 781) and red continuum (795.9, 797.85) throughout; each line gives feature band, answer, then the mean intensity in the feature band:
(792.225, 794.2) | 0.006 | 7.69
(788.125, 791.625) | 0.007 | 7.73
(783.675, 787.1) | -0.013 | 7.93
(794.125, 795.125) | 0.002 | 7.7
